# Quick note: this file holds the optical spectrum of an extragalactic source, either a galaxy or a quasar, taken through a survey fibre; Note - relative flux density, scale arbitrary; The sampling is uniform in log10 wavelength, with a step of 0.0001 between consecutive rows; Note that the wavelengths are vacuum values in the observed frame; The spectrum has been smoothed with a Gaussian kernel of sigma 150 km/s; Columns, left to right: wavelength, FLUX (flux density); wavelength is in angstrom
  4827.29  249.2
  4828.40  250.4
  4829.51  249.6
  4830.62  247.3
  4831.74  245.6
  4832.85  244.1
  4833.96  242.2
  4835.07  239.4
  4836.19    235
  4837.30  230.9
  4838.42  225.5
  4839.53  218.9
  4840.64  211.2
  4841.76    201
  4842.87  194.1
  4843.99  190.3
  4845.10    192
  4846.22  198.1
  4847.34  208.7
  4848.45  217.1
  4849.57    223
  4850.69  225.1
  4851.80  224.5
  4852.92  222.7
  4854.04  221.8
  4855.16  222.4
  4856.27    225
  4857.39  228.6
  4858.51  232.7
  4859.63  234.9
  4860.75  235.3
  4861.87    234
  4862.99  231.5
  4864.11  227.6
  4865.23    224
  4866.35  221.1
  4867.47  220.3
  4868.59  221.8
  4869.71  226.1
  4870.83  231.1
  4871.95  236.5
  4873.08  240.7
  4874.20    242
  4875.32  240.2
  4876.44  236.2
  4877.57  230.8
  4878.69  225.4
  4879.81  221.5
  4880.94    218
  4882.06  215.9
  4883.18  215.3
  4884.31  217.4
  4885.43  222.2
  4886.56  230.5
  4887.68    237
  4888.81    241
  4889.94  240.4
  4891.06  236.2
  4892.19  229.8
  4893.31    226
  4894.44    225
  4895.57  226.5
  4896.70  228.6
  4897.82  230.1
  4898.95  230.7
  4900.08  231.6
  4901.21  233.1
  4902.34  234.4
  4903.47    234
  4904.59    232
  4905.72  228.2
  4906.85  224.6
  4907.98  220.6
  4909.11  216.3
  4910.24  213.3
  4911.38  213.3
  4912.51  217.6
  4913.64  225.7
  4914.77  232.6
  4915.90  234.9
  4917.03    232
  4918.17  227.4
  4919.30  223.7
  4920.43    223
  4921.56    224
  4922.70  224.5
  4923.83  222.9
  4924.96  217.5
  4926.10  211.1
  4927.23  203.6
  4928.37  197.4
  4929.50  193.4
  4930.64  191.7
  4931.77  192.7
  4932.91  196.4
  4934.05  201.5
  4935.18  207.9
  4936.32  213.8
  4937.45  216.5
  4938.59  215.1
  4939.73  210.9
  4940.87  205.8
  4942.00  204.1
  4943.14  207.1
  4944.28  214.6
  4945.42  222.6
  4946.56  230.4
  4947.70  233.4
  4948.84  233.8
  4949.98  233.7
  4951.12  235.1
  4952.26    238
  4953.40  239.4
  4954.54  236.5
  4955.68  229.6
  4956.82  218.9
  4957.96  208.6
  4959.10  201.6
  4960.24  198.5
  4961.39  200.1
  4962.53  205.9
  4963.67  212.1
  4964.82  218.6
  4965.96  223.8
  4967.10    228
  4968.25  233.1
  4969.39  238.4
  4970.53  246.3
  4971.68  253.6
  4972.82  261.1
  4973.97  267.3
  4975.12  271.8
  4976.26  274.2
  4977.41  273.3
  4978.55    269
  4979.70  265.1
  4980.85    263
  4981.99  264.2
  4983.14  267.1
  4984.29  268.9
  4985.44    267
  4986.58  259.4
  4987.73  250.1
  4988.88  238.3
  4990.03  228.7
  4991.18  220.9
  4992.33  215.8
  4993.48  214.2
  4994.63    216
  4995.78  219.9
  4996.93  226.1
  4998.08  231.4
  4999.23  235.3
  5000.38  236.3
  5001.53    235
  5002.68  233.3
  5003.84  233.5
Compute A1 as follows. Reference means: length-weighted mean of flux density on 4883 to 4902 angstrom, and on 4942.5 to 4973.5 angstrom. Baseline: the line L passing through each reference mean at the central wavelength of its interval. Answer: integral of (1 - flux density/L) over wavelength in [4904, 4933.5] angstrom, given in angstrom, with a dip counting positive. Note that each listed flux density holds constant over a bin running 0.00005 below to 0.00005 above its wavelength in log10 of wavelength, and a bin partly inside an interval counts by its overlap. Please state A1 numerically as 1.5 angstrom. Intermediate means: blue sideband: 230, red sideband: 226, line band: 217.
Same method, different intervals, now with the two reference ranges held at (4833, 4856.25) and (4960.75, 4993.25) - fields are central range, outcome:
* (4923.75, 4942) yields 2.4 angstrom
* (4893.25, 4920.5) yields 0.5 angstrom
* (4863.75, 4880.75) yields -0.4 angstrom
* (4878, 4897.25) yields 0.0 angstrom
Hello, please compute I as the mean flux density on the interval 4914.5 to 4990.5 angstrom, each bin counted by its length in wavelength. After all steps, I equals 229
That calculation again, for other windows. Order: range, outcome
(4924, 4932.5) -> 202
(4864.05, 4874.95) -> 229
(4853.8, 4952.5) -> 224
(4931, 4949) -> 212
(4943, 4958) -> 228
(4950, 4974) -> 228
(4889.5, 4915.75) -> 228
